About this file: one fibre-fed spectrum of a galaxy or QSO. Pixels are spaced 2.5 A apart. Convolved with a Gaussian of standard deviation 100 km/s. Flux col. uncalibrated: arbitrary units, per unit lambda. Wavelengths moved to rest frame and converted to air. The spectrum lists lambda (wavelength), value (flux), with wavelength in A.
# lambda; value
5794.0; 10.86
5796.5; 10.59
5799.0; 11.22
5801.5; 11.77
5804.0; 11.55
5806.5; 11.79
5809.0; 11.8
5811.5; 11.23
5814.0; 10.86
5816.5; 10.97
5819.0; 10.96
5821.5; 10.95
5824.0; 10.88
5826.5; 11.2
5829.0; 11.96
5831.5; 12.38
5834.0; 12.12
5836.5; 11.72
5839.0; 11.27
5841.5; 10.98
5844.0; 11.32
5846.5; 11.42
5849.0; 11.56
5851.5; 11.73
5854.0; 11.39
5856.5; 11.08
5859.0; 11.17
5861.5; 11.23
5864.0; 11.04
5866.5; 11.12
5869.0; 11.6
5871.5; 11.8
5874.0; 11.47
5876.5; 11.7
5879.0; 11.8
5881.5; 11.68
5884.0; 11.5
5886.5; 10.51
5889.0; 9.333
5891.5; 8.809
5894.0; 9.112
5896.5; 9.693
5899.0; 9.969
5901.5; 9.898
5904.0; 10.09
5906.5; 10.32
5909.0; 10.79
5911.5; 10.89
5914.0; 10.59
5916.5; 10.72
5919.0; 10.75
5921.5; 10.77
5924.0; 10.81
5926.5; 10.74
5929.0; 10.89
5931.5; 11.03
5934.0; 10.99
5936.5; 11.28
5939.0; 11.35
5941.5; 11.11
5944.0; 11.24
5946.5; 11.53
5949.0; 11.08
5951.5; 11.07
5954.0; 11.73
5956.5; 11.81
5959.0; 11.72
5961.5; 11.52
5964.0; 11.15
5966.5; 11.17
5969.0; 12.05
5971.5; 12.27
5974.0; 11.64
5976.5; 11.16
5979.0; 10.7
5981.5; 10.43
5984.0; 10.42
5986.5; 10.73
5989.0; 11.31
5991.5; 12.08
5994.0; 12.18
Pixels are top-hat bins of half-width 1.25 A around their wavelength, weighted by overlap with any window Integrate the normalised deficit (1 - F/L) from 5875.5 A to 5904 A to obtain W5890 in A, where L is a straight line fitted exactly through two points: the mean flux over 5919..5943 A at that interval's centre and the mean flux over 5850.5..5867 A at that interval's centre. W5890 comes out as 2.04 A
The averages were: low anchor 11.3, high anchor 11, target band 10.3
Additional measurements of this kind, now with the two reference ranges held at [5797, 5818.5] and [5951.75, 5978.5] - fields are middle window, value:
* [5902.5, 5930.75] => 2.06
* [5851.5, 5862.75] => 0.15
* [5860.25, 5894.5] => 1.51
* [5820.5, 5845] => -0.20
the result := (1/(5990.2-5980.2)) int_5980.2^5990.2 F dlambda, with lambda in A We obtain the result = 10.7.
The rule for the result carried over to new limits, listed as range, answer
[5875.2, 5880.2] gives 11.7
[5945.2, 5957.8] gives 11.4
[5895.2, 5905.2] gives 9.91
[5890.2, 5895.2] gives 8.96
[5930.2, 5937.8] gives 11.1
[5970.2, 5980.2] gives 11.4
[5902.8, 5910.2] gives 10.4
